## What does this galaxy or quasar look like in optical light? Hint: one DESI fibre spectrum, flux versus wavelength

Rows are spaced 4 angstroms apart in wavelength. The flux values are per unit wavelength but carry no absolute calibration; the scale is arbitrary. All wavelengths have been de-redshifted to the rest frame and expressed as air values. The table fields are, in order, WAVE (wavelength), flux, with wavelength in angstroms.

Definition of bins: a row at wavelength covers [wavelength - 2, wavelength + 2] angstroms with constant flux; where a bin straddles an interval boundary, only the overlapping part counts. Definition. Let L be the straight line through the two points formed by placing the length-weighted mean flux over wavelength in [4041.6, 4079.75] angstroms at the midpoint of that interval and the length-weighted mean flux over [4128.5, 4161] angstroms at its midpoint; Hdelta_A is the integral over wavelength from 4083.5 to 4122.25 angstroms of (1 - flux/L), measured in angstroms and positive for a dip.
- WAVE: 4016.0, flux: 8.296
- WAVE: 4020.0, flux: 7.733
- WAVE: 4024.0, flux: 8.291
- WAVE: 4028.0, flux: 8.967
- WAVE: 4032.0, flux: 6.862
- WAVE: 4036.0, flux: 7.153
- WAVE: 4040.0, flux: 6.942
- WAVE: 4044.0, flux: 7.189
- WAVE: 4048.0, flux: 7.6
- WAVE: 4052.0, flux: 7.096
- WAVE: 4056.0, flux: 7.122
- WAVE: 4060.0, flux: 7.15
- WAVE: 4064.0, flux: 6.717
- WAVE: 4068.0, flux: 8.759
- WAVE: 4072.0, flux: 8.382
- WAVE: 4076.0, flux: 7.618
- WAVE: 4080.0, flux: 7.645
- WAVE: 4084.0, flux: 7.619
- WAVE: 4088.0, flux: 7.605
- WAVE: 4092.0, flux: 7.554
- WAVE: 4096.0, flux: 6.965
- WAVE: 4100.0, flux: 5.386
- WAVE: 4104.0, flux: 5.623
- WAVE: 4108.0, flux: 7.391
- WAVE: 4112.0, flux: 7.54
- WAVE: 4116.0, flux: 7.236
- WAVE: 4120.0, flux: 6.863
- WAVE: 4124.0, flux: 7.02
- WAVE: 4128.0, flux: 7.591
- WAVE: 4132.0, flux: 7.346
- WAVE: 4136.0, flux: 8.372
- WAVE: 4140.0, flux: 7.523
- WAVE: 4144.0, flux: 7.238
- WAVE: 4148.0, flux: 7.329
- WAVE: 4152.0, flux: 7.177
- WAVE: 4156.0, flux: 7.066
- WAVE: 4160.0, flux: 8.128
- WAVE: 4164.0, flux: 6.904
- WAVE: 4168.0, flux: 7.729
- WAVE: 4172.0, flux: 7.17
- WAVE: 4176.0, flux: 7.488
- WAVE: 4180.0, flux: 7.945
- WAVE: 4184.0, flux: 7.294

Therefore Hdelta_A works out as 2.9 angstroms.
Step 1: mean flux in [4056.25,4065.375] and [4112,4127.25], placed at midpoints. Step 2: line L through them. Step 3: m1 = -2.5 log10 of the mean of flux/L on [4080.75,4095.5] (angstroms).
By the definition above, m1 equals -0.070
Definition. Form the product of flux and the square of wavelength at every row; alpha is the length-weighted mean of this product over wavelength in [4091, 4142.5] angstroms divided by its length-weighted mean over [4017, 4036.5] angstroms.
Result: 0.9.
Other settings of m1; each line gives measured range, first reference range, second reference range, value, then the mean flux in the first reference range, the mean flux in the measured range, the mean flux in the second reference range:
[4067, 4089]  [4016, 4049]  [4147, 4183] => -0.05 mag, 7.63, 7.92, 7.44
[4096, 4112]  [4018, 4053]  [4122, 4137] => 0.18 mag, 7.55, 6.41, 7.53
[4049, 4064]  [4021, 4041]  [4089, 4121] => 0.04 mag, 7.68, 7.1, 6.84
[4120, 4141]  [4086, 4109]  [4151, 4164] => -0.06 mag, 6.73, 7.51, 7.39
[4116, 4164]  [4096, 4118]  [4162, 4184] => -0.05 mag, 6.67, 7.39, 7.43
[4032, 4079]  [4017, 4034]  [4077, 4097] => 0.05 mag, 7.98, 7.41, 7.51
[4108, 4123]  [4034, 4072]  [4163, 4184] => 0.03 mag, 7.36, 7.22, 7.46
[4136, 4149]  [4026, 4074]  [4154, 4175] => -0.01 mag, 7.49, 7.52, 7.4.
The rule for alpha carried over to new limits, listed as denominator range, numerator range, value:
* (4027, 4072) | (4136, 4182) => 1.06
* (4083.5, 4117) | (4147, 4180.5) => 1.10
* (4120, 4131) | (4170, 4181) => 1.06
